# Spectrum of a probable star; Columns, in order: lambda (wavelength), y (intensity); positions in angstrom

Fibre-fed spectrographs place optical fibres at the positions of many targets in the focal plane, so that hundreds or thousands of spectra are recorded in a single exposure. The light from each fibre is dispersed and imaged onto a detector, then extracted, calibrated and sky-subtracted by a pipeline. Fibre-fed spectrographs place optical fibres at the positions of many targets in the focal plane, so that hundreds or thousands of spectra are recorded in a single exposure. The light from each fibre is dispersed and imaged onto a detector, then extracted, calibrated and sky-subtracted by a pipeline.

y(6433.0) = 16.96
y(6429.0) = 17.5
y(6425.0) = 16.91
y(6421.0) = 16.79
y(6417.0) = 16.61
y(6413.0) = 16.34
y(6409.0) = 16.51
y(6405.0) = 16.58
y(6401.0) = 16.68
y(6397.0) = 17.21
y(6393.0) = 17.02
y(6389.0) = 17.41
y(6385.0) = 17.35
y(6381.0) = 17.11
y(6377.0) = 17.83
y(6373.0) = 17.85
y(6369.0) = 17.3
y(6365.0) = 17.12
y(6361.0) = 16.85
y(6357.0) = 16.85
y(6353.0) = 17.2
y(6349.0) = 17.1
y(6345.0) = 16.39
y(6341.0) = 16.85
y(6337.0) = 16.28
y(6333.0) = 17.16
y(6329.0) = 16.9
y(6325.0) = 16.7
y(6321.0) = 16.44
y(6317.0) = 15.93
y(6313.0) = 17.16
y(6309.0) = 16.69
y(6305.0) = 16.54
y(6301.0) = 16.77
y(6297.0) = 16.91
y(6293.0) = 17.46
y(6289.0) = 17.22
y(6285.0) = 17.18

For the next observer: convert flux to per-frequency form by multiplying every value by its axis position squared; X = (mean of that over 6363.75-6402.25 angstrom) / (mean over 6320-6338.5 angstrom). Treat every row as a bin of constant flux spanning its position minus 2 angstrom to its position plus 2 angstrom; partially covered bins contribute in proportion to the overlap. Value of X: 1.05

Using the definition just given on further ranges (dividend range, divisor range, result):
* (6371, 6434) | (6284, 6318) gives 1.04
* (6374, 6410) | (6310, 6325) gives 1.06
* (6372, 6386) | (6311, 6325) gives 1.08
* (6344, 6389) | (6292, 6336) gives 1.04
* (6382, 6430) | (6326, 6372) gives 1.02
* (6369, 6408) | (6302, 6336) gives 1.05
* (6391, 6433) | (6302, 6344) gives 1.04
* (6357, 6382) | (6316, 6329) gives 1.07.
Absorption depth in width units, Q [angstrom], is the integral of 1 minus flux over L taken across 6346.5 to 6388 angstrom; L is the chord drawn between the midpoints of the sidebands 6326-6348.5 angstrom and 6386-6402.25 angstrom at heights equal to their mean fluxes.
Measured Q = -0.8 angstrom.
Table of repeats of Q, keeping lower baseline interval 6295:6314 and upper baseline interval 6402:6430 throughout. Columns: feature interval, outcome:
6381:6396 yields -0.4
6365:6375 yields -0.4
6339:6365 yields -0.2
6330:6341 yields 0.0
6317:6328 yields 0.2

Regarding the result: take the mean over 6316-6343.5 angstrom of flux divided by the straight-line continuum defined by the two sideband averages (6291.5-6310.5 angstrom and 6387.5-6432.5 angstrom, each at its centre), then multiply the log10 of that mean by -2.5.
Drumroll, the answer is 0.02 mag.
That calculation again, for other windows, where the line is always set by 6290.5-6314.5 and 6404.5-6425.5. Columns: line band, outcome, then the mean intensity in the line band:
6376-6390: -0.045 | 17.4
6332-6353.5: 0.001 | 16.8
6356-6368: -0.014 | 17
